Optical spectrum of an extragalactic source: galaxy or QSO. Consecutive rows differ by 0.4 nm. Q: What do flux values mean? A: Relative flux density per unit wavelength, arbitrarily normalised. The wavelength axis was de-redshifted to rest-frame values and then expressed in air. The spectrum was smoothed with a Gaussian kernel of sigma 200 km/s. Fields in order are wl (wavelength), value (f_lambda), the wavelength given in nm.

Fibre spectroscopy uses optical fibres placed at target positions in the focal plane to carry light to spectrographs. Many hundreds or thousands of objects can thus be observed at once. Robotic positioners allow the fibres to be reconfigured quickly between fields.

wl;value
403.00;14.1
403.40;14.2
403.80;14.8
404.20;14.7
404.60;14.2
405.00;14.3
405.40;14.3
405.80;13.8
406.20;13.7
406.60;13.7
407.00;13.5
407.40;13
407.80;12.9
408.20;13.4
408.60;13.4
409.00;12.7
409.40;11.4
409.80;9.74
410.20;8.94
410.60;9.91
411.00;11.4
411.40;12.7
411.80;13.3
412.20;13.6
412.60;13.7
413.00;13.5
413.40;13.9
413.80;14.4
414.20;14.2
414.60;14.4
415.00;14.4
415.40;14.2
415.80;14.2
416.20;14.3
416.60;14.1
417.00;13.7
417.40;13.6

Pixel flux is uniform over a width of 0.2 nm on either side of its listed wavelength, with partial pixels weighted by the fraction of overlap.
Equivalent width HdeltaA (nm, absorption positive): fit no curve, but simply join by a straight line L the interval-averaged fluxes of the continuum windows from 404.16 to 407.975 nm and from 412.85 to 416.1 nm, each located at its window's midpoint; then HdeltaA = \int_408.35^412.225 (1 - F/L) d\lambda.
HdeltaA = 0.65 nm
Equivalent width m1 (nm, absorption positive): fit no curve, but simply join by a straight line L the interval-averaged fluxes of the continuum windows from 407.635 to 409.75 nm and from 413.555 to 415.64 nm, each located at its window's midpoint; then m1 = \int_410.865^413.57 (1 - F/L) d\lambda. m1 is 0.08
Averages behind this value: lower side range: 12.5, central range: 13.2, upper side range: 14.3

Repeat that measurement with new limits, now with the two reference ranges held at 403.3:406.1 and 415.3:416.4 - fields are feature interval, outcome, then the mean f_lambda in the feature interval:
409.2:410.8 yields 0.48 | 10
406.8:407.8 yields 0.08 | 13.2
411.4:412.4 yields 0.07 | 13.3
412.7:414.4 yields 0.03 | 14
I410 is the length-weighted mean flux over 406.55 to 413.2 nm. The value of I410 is 12.4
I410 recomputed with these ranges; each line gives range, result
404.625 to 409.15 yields 13.6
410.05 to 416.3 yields 13.2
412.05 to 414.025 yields 13.8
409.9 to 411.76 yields 10.9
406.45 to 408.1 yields 13.3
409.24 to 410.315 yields 10.1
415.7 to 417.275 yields 14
